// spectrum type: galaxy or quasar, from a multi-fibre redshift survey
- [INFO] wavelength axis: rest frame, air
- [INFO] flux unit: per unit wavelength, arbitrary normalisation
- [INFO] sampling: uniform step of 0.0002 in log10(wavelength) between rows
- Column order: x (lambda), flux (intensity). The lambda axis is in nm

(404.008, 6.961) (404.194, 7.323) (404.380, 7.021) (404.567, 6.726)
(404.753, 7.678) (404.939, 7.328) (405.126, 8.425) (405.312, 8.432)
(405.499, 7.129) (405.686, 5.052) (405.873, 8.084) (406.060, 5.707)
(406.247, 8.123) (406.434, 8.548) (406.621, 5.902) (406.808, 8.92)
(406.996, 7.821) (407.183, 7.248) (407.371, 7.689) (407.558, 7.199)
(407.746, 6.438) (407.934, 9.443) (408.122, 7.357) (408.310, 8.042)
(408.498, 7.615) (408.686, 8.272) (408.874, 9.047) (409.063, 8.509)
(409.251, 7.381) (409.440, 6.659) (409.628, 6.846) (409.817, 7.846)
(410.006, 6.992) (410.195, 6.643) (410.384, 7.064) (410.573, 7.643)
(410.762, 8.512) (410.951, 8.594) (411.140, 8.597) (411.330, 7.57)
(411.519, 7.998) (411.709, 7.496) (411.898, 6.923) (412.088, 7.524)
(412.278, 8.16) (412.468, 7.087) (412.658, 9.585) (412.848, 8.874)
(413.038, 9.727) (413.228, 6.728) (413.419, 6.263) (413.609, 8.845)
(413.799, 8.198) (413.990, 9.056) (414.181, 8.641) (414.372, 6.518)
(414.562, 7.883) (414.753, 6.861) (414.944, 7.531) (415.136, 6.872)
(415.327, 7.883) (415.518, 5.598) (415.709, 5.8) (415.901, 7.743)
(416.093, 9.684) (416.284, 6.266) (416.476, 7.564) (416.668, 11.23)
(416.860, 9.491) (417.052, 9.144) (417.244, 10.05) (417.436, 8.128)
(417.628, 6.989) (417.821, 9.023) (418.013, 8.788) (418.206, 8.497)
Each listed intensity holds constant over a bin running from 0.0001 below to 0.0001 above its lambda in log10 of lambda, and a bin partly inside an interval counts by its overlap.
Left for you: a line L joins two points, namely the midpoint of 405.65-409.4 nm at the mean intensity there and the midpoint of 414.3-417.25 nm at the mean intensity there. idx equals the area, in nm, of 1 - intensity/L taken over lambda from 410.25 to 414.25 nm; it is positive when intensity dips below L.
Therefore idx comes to -0.15 nm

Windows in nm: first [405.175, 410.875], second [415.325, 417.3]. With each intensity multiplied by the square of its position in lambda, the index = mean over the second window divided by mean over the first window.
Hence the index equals 1.13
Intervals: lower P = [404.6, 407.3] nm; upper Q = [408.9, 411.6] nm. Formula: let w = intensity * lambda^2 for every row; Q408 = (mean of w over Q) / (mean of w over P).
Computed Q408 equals 1.05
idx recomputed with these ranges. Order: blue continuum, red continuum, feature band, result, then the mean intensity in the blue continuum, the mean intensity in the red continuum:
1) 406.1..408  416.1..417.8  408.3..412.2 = 0.14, 7.65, 8.68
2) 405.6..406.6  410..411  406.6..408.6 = -0.13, 7.03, 7.58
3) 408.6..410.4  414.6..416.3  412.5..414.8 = -0.25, 7.54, 7.2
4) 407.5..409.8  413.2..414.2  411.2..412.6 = 0.05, 7.74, 7.98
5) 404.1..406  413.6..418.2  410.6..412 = -0.04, 7.29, 8.07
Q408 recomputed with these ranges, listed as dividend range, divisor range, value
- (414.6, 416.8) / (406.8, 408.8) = 1.01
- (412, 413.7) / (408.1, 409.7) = 1.06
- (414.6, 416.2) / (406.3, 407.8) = 1.01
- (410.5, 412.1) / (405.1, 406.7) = 1.12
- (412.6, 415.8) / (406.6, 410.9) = 1.03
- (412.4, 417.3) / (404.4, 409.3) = 1.10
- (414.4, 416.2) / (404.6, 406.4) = 1.04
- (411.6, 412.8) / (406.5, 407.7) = 1.08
